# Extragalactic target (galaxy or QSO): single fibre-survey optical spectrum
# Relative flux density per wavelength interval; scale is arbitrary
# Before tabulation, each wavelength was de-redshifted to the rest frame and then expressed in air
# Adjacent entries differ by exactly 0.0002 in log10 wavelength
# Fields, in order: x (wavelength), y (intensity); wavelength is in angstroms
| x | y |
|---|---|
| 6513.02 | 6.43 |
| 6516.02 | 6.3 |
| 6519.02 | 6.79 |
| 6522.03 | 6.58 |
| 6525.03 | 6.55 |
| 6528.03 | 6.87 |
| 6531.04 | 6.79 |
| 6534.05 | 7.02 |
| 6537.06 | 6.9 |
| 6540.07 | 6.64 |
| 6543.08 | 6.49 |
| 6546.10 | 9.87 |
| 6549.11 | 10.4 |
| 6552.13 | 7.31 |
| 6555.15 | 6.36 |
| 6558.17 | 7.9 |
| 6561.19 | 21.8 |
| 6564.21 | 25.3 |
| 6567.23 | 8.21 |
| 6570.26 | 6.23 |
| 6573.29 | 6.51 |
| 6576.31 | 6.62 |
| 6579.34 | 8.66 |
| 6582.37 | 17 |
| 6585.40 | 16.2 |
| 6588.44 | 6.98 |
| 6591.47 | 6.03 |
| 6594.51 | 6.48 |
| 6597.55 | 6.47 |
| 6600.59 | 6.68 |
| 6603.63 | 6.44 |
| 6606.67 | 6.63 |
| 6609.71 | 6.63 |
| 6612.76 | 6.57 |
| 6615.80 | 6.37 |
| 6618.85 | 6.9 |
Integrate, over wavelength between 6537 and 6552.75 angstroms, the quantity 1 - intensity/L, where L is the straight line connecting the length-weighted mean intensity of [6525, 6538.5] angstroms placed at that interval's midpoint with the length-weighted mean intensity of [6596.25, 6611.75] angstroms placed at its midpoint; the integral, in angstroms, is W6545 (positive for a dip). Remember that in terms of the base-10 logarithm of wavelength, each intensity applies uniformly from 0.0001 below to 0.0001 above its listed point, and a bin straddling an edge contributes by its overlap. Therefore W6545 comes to -2.9 angstroms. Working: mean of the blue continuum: 6.86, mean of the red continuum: 6.57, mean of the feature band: 8.07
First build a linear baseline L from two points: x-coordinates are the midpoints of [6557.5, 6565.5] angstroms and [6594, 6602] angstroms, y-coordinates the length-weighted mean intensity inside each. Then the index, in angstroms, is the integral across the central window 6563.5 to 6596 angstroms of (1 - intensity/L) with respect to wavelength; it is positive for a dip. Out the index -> 6.6 angstroms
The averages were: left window 19.2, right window 6.55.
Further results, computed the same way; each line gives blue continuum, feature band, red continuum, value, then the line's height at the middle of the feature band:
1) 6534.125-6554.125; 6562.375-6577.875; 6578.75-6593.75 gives -2.1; 9.72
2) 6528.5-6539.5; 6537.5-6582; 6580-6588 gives 2.7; 10.8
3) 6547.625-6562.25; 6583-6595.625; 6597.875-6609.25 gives -2.8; 7.7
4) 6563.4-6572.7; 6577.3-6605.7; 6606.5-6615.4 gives 0.4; 8.88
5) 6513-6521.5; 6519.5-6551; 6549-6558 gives -1.3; 7.07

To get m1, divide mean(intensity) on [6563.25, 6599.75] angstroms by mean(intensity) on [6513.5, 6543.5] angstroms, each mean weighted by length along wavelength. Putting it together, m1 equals 1.46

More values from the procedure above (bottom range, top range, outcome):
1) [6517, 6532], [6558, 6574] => 1.99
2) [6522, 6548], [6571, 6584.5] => 1.37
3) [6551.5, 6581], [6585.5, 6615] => 0.66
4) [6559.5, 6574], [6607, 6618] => 0.47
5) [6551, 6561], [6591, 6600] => 0.70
